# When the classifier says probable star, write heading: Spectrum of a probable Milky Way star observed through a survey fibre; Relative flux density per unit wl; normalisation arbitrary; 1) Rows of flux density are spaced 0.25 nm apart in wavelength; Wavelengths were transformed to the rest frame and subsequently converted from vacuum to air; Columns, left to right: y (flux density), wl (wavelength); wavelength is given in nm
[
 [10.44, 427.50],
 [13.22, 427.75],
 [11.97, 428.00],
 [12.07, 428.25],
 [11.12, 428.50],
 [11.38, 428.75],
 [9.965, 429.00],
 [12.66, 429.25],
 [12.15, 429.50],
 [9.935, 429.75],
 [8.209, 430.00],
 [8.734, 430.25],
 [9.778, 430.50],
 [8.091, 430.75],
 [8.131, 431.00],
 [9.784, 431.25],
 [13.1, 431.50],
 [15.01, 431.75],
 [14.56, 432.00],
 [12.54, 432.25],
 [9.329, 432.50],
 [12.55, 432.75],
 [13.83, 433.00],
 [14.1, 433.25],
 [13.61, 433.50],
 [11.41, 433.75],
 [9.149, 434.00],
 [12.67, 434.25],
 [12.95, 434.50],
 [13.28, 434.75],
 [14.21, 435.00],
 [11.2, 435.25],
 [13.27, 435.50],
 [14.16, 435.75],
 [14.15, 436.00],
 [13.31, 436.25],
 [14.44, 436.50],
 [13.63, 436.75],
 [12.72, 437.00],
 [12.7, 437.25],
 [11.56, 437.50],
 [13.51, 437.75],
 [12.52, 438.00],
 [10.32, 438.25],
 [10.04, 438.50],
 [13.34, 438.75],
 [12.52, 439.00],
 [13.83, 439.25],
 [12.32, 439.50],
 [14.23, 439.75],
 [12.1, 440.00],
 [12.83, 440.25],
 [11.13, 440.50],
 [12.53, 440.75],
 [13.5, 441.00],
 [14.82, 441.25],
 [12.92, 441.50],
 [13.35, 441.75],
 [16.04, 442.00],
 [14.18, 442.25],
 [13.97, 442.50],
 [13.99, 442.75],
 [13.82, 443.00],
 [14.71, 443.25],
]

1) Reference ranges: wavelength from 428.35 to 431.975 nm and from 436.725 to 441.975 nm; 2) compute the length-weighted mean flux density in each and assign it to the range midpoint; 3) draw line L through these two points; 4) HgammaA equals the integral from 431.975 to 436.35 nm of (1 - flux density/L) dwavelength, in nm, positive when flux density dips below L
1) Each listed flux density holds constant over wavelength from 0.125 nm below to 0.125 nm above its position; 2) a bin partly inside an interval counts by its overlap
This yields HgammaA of -0.44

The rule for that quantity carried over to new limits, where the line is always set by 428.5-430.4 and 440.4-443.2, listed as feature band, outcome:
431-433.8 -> -0.32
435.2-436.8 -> -0.18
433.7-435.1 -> -0.06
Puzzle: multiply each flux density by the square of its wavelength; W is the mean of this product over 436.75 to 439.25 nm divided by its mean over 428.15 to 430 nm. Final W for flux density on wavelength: 1.15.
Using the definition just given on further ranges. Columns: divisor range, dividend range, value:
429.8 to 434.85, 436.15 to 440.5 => 1.13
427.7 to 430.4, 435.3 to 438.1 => 1.25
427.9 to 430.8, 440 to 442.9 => 1.35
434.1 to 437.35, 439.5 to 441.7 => 1.00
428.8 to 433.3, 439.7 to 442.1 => 1.24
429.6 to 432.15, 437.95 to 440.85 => 1.21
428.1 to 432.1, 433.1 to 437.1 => 1.22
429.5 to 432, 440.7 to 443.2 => 1.41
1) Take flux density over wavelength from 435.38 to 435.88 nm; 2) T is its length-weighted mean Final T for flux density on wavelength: 13.7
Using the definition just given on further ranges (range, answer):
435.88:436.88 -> 13.9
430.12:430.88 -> 8.86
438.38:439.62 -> 12.4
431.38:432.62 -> 12.9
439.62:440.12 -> 13.2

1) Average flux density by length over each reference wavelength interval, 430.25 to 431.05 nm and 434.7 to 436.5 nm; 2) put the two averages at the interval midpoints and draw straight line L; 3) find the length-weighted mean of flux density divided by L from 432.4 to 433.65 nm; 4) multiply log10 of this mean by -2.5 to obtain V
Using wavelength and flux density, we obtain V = -0.16 mag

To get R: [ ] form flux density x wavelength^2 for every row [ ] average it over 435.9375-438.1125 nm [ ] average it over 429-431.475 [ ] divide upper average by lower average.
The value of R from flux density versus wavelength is 1.37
